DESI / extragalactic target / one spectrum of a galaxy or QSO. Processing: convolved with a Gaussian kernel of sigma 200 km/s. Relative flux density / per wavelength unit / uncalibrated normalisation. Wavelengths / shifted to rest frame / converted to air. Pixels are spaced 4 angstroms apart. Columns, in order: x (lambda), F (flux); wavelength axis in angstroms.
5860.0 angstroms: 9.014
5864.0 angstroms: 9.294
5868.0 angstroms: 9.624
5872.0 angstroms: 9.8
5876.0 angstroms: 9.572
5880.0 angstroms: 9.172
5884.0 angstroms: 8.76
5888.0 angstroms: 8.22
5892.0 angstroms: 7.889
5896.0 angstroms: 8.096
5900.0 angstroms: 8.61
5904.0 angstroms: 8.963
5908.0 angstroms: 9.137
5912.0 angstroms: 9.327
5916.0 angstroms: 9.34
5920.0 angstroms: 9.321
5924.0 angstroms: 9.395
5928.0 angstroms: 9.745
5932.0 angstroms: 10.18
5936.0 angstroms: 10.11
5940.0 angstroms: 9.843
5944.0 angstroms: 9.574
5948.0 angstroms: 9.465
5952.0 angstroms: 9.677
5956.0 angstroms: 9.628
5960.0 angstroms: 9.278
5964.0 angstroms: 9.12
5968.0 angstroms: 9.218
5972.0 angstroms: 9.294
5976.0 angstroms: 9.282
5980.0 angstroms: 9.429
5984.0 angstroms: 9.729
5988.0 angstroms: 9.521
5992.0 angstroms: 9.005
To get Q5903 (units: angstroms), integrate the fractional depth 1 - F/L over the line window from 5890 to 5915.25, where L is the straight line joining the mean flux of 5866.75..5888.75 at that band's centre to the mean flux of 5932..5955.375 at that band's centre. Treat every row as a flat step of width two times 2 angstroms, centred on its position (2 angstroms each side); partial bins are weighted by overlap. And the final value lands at 2.0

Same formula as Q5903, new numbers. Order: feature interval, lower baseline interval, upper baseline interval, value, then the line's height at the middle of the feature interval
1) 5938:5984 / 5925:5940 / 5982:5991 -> 1.38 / 9.74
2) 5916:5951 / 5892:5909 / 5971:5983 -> -2.99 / 8.92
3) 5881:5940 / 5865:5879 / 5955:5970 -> 2.25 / 9.47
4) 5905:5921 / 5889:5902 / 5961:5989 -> -1.52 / 8.46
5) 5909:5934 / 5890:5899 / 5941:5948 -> -1.84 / 8.88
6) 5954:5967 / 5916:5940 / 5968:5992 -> 0.25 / 9.52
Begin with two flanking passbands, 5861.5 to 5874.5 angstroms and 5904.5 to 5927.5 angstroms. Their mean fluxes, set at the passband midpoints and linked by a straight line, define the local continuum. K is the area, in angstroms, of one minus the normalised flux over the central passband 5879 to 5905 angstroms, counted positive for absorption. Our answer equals 2.6 angstroms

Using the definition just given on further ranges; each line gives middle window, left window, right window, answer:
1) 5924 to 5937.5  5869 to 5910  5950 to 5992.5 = -1.2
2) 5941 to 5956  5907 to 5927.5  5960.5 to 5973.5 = -0.5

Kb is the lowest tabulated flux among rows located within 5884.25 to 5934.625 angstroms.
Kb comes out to 7.889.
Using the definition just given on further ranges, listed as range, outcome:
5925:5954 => 9.465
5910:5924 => 9.321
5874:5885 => 8.76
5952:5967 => 9.12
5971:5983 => 9.282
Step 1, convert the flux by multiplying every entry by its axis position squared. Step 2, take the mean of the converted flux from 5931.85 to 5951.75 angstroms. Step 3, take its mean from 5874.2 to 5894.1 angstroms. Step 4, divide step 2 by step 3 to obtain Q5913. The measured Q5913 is 1.15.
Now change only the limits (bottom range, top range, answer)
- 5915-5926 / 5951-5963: 1.03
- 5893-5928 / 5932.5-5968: 1.08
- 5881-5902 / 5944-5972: 1.15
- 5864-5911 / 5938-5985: 1.09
